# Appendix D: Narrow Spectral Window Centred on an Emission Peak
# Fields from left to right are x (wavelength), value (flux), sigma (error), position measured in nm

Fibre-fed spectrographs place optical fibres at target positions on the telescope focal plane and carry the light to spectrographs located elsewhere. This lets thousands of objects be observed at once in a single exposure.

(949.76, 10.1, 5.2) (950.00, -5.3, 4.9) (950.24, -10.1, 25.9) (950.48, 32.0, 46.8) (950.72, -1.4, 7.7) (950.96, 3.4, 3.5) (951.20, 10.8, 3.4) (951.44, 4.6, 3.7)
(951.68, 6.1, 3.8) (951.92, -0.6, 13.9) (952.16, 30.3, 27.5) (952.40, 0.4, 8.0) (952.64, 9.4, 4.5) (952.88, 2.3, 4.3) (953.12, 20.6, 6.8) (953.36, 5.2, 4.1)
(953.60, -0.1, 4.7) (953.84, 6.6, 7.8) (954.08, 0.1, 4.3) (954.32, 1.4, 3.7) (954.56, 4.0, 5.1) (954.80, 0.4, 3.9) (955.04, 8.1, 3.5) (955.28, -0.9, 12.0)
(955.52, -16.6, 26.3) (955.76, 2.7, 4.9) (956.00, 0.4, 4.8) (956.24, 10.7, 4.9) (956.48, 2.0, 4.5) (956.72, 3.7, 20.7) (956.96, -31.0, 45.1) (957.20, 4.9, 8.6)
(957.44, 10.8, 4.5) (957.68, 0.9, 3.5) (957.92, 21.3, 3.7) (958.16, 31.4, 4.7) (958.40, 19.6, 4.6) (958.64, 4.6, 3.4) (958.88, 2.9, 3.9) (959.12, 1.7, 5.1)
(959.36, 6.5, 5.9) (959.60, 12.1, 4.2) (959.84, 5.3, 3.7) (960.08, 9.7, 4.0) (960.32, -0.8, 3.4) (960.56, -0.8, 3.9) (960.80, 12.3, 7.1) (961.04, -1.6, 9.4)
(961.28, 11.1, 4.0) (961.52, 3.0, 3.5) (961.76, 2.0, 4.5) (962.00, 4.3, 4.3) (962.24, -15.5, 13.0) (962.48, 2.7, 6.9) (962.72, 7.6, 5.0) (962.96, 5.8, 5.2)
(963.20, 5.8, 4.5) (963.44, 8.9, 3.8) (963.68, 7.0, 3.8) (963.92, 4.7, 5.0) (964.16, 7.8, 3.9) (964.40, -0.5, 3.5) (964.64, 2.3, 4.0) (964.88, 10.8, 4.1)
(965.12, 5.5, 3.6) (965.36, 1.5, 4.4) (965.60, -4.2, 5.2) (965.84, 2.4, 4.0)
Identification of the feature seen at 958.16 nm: [O III] 5007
